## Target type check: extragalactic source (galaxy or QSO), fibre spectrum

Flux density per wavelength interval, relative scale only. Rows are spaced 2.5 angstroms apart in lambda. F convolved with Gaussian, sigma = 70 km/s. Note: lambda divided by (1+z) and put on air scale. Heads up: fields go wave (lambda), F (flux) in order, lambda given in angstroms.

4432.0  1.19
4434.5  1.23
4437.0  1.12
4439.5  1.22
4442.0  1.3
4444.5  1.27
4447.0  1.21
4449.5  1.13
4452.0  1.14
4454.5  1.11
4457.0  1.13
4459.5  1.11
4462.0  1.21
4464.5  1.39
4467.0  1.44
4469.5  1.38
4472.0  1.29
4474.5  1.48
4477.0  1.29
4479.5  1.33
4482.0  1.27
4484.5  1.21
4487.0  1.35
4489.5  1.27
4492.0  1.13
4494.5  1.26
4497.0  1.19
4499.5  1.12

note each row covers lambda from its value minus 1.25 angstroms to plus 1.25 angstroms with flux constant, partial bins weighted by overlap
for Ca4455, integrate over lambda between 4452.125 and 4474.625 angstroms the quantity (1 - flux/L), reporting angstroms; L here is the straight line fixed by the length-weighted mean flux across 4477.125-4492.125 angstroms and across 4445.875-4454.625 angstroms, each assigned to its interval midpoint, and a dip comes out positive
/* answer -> -1.2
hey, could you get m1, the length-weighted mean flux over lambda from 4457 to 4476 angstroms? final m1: 1.31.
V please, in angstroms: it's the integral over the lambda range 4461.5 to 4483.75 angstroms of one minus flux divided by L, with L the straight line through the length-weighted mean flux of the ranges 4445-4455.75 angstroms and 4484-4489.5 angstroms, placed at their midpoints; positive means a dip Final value -1.9 angstroms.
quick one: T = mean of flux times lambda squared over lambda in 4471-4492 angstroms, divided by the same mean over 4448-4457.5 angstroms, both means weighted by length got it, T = 1.17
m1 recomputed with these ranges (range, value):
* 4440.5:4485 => 1.26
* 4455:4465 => 1.19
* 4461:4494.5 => 1.31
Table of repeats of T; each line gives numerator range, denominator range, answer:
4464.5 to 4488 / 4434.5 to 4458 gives 1.15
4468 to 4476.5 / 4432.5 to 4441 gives 1.17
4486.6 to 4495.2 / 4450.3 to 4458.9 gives 1.12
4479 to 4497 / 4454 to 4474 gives 1.00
